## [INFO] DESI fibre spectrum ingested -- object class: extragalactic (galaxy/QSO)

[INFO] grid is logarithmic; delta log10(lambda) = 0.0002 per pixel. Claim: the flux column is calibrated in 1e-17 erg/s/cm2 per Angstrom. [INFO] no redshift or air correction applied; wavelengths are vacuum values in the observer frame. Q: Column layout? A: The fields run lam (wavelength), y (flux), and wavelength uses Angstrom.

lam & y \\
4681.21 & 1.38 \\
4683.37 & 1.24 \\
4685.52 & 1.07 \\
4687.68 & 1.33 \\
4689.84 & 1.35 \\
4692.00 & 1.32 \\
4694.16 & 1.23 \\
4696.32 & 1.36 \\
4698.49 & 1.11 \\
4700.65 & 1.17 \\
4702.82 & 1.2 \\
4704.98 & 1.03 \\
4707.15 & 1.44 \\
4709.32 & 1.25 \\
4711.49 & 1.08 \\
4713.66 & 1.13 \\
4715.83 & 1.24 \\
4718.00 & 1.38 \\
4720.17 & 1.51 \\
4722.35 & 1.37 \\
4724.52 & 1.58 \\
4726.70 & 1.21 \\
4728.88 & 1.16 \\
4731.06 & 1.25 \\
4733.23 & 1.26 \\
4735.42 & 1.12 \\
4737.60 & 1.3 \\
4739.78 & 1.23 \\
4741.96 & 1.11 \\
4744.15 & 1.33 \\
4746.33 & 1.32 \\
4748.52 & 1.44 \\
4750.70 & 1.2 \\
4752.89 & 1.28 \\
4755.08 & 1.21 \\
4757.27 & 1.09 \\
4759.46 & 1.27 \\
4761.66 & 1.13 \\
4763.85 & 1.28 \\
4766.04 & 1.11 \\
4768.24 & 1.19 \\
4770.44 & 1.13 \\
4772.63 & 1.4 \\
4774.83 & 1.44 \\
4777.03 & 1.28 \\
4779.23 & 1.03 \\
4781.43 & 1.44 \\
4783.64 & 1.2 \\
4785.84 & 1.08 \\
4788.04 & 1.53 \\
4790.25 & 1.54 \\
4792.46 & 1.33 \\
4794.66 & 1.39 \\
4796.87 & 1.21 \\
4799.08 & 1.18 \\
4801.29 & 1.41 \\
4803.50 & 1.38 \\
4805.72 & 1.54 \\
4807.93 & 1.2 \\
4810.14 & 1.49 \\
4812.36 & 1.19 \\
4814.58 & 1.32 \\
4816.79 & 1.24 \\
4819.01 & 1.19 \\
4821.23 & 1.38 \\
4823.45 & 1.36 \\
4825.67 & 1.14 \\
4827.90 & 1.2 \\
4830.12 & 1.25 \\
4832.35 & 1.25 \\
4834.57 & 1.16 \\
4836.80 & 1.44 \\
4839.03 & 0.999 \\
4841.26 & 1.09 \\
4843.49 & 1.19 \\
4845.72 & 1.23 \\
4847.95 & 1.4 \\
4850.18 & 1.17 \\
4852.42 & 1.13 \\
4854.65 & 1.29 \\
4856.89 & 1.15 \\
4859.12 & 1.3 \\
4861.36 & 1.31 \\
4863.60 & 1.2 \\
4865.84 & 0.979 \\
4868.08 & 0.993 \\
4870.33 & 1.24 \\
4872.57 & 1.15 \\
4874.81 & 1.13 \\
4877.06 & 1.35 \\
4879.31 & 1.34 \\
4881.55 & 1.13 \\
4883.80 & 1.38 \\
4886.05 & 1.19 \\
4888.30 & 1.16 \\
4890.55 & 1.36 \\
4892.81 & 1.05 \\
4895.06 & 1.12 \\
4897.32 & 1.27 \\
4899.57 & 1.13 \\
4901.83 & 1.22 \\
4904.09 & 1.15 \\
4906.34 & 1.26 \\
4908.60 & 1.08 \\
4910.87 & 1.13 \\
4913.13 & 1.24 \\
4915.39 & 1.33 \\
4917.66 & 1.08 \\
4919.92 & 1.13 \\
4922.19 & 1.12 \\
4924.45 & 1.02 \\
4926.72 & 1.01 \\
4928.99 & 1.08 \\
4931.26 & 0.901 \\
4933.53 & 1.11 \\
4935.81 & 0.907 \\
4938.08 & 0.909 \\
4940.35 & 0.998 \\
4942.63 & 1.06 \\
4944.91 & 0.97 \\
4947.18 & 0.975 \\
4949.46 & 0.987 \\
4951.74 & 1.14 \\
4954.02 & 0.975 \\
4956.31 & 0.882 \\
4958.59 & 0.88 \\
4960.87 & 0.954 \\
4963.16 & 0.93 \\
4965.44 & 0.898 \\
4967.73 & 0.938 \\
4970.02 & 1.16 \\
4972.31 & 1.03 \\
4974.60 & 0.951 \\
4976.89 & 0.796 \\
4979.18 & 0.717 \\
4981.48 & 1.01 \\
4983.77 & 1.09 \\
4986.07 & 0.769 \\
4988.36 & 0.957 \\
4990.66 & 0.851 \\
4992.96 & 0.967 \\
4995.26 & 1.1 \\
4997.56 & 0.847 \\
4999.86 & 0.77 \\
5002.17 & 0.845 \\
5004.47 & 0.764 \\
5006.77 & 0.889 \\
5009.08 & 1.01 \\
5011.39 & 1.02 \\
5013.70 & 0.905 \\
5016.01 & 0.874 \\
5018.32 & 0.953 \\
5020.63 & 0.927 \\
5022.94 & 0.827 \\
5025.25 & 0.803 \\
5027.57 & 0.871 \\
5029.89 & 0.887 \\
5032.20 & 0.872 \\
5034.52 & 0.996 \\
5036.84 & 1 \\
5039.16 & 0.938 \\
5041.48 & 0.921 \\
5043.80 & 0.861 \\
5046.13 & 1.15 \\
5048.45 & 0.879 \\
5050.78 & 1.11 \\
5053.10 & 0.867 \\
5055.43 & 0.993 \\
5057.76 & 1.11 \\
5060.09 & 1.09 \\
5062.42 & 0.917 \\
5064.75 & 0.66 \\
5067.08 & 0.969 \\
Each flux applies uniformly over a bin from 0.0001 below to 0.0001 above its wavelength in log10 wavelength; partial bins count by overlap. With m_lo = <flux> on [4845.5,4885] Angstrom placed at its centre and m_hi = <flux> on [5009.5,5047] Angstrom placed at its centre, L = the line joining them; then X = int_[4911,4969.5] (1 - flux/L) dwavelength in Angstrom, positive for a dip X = 3.39 Angstrom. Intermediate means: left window 1.21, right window 0.925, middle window 1.02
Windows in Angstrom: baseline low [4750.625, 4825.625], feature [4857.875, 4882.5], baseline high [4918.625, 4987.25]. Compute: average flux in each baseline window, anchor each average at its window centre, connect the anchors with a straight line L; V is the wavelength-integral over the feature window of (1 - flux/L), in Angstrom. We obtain -1.4 Angstrom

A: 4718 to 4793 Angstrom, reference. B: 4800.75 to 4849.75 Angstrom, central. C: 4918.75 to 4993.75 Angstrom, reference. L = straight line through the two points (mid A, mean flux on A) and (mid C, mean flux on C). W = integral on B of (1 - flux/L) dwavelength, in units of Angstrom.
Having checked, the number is -4.2 Angstrom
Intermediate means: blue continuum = 1.28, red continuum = 0.972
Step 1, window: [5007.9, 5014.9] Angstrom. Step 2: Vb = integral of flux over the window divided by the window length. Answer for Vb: 0.976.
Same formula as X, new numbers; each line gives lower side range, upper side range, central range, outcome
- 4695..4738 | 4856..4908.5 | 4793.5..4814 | -1.8 Angstrom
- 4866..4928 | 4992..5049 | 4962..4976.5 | 0.7 Angstrom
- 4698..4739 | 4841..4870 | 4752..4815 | -3.1 Angstrom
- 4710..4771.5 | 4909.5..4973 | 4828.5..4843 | -0.7 Angstrom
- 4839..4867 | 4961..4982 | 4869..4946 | -4.3 Angstrom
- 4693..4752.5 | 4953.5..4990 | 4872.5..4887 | -2.7 Angstrom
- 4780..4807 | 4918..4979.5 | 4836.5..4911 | -2.5 Angstrom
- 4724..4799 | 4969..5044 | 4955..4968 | 0.9 Angstrom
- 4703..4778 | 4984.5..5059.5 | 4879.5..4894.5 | -1.8 Angstrom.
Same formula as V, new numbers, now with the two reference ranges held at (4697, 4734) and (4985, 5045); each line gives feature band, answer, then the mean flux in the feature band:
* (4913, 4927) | -1.6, 1.13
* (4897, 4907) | -1.6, 1.2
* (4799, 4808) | -1.7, 1.38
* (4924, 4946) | 0.0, 0.995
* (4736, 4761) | -0.6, 1.25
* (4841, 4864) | -2.8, 1.23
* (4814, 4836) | -2.4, 1.25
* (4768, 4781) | -0.8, 1.26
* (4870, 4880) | -1.6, 1.24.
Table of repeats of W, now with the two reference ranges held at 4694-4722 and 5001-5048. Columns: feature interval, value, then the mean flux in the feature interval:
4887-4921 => -4.59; 1.18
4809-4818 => -1.38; 1.31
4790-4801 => -1.58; 1.32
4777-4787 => -0.28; 1.2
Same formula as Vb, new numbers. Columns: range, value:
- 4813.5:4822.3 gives 1.28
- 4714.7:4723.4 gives 1.37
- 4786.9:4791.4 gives 1.53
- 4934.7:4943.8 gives 0.969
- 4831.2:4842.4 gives 1.19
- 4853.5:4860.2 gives 1.25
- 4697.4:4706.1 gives 1.13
